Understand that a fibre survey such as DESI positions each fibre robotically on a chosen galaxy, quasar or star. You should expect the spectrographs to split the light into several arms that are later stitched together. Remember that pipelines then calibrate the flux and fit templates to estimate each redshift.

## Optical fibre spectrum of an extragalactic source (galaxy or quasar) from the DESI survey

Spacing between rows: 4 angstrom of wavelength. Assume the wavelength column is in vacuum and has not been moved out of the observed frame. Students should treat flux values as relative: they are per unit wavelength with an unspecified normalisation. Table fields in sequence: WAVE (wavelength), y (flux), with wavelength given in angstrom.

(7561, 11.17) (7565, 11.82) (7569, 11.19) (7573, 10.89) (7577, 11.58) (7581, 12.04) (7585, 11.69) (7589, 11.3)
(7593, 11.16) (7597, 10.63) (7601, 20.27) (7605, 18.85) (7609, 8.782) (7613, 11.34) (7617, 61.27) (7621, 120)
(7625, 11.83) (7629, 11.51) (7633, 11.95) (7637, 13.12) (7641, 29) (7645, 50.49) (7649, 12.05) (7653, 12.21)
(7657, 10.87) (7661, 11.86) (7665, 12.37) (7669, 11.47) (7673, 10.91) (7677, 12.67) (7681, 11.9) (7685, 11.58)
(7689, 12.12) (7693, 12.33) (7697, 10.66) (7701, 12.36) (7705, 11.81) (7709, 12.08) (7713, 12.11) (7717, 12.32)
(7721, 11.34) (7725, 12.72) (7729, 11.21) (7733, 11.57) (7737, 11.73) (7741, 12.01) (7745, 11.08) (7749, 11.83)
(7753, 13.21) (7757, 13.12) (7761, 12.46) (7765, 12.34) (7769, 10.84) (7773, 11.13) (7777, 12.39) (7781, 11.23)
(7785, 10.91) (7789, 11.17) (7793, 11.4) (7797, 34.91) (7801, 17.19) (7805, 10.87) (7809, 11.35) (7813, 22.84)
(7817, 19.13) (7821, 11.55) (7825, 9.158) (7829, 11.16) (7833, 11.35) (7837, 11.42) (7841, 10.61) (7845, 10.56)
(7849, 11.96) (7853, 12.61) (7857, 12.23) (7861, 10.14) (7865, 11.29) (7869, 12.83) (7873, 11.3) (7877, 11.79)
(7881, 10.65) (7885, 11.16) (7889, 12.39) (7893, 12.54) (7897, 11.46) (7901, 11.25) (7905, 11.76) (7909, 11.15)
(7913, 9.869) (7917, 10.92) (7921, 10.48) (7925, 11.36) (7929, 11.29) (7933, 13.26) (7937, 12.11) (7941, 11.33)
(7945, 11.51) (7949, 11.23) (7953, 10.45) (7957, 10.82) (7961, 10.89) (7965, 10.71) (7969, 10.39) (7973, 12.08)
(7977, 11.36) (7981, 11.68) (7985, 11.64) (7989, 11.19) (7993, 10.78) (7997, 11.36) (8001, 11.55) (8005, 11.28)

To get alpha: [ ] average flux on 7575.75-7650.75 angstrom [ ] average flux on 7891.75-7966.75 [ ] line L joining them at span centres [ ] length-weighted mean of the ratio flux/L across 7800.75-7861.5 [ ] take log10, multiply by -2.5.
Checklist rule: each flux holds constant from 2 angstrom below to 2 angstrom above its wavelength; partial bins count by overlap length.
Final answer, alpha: 0.20 mag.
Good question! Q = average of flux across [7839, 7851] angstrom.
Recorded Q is 11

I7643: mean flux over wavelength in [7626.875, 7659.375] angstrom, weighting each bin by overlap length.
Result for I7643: 18.8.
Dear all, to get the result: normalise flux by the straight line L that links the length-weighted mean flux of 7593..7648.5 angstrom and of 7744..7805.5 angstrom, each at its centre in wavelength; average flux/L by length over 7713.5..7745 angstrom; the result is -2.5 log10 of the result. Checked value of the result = 0.45 mag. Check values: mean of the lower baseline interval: 28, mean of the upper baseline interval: 13.6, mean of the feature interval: 11.8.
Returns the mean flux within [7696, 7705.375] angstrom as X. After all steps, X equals 11.7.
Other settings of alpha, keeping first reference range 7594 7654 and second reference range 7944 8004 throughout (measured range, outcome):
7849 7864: 0.37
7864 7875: 0.32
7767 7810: 0.35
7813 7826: 0.20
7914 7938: 0.16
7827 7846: 0.49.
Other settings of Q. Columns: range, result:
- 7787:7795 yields 11.3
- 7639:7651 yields 30.5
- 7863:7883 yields 11.6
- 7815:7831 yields 12.7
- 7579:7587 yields 11.9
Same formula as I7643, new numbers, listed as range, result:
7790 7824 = 17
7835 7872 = 11.5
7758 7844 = 13.6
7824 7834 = 10.6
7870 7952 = 11.4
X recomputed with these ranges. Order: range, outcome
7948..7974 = 10.9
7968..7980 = 11.4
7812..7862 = 12.5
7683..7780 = 11.9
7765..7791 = 11.4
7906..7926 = 10.8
